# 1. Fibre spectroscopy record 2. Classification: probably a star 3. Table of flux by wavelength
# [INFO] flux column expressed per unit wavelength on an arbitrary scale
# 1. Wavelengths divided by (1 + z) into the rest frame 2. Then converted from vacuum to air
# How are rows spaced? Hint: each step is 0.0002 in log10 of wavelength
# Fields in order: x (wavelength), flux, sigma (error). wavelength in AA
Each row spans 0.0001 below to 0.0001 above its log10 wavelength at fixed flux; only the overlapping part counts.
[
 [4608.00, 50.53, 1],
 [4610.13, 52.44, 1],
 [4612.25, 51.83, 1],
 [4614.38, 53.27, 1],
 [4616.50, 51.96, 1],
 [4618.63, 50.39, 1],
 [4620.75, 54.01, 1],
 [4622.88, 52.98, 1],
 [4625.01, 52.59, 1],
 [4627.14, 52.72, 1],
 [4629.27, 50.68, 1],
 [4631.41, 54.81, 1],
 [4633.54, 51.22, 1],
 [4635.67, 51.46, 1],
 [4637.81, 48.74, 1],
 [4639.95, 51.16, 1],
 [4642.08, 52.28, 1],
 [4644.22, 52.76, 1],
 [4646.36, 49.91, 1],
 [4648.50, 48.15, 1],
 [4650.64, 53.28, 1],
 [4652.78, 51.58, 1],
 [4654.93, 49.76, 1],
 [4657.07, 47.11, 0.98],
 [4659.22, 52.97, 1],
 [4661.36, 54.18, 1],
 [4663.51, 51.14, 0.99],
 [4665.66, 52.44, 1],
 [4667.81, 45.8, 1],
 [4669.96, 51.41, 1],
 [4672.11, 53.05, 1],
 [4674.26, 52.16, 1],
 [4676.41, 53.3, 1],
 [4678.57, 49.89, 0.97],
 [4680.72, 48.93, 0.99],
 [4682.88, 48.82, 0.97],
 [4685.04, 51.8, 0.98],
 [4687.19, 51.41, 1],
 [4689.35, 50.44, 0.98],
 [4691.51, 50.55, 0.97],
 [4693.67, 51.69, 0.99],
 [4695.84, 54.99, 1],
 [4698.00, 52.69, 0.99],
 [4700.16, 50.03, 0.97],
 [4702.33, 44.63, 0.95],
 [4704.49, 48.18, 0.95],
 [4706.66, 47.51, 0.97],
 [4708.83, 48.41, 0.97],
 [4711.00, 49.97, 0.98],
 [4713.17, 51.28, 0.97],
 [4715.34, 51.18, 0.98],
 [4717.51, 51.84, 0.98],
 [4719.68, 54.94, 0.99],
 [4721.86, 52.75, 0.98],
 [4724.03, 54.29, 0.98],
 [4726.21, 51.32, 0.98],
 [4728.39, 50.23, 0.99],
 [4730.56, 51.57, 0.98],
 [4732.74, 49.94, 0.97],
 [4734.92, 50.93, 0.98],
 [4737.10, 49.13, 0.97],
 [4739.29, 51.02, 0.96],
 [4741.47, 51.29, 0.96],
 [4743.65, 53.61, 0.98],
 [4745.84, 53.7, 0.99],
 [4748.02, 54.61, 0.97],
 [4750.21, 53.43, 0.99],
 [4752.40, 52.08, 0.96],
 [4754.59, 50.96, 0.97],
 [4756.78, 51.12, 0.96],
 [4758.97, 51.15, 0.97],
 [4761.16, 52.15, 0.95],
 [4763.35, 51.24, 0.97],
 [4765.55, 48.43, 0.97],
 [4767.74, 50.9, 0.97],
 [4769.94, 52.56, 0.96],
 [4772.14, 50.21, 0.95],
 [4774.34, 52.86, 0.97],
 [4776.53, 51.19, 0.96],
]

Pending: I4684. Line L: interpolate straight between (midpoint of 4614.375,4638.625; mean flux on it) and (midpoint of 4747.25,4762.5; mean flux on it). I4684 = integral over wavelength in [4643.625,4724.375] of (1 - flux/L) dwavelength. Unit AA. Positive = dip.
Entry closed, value 1.9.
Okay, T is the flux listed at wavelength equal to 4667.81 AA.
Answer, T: 45.8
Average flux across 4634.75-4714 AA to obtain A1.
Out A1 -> 50.6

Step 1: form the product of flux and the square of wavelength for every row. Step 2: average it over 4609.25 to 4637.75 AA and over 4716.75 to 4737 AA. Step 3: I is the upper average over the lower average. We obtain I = 1.04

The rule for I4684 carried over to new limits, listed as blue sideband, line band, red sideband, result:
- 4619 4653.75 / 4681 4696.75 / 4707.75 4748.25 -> 0.1 AA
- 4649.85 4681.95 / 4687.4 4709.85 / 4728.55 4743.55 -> 0.4 AA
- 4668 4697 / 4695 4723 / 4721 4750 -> 0.5 AA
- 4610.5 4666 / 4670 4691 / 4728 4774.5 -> 0.2 AA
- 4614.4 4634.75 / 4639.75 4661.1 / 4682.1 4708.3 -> 0.3 AA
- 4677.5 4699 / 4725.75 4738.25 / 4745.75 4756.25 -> 0.4 AA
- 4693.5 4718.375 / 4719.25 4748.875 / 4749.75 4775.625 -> -0.7 AA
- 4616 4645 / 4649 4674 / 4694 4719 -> 0.1 AA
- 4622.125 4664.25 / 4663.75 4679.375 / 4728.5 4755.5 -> 0.1 AA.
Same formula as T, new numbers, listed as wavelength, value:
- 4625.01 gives 52.59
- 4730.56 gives 51.57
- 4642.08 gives 52.28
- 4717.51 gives 51.84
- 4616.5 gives 51.96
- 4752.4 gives 52.08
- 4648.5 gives 48.15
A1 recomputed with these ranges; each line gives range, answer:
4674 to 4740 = 50.8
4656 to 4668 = 51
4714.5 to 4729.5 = 52.4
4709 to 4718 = 50.8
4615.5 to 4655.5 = 51.6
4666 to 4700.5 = 51.1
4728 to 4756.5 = 51.8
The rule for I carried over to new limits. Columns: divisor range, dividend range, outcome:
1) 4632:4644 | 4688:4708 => 1.00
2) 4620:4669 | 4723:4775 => 1.05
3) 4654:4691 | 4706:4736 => 1.03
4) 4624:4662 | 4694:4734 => 1.02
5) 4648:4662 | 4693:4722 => 1.01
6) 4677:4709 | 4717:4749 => 1.06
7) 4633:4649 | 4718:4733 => 1.07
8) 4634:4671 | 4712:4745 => 1.05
